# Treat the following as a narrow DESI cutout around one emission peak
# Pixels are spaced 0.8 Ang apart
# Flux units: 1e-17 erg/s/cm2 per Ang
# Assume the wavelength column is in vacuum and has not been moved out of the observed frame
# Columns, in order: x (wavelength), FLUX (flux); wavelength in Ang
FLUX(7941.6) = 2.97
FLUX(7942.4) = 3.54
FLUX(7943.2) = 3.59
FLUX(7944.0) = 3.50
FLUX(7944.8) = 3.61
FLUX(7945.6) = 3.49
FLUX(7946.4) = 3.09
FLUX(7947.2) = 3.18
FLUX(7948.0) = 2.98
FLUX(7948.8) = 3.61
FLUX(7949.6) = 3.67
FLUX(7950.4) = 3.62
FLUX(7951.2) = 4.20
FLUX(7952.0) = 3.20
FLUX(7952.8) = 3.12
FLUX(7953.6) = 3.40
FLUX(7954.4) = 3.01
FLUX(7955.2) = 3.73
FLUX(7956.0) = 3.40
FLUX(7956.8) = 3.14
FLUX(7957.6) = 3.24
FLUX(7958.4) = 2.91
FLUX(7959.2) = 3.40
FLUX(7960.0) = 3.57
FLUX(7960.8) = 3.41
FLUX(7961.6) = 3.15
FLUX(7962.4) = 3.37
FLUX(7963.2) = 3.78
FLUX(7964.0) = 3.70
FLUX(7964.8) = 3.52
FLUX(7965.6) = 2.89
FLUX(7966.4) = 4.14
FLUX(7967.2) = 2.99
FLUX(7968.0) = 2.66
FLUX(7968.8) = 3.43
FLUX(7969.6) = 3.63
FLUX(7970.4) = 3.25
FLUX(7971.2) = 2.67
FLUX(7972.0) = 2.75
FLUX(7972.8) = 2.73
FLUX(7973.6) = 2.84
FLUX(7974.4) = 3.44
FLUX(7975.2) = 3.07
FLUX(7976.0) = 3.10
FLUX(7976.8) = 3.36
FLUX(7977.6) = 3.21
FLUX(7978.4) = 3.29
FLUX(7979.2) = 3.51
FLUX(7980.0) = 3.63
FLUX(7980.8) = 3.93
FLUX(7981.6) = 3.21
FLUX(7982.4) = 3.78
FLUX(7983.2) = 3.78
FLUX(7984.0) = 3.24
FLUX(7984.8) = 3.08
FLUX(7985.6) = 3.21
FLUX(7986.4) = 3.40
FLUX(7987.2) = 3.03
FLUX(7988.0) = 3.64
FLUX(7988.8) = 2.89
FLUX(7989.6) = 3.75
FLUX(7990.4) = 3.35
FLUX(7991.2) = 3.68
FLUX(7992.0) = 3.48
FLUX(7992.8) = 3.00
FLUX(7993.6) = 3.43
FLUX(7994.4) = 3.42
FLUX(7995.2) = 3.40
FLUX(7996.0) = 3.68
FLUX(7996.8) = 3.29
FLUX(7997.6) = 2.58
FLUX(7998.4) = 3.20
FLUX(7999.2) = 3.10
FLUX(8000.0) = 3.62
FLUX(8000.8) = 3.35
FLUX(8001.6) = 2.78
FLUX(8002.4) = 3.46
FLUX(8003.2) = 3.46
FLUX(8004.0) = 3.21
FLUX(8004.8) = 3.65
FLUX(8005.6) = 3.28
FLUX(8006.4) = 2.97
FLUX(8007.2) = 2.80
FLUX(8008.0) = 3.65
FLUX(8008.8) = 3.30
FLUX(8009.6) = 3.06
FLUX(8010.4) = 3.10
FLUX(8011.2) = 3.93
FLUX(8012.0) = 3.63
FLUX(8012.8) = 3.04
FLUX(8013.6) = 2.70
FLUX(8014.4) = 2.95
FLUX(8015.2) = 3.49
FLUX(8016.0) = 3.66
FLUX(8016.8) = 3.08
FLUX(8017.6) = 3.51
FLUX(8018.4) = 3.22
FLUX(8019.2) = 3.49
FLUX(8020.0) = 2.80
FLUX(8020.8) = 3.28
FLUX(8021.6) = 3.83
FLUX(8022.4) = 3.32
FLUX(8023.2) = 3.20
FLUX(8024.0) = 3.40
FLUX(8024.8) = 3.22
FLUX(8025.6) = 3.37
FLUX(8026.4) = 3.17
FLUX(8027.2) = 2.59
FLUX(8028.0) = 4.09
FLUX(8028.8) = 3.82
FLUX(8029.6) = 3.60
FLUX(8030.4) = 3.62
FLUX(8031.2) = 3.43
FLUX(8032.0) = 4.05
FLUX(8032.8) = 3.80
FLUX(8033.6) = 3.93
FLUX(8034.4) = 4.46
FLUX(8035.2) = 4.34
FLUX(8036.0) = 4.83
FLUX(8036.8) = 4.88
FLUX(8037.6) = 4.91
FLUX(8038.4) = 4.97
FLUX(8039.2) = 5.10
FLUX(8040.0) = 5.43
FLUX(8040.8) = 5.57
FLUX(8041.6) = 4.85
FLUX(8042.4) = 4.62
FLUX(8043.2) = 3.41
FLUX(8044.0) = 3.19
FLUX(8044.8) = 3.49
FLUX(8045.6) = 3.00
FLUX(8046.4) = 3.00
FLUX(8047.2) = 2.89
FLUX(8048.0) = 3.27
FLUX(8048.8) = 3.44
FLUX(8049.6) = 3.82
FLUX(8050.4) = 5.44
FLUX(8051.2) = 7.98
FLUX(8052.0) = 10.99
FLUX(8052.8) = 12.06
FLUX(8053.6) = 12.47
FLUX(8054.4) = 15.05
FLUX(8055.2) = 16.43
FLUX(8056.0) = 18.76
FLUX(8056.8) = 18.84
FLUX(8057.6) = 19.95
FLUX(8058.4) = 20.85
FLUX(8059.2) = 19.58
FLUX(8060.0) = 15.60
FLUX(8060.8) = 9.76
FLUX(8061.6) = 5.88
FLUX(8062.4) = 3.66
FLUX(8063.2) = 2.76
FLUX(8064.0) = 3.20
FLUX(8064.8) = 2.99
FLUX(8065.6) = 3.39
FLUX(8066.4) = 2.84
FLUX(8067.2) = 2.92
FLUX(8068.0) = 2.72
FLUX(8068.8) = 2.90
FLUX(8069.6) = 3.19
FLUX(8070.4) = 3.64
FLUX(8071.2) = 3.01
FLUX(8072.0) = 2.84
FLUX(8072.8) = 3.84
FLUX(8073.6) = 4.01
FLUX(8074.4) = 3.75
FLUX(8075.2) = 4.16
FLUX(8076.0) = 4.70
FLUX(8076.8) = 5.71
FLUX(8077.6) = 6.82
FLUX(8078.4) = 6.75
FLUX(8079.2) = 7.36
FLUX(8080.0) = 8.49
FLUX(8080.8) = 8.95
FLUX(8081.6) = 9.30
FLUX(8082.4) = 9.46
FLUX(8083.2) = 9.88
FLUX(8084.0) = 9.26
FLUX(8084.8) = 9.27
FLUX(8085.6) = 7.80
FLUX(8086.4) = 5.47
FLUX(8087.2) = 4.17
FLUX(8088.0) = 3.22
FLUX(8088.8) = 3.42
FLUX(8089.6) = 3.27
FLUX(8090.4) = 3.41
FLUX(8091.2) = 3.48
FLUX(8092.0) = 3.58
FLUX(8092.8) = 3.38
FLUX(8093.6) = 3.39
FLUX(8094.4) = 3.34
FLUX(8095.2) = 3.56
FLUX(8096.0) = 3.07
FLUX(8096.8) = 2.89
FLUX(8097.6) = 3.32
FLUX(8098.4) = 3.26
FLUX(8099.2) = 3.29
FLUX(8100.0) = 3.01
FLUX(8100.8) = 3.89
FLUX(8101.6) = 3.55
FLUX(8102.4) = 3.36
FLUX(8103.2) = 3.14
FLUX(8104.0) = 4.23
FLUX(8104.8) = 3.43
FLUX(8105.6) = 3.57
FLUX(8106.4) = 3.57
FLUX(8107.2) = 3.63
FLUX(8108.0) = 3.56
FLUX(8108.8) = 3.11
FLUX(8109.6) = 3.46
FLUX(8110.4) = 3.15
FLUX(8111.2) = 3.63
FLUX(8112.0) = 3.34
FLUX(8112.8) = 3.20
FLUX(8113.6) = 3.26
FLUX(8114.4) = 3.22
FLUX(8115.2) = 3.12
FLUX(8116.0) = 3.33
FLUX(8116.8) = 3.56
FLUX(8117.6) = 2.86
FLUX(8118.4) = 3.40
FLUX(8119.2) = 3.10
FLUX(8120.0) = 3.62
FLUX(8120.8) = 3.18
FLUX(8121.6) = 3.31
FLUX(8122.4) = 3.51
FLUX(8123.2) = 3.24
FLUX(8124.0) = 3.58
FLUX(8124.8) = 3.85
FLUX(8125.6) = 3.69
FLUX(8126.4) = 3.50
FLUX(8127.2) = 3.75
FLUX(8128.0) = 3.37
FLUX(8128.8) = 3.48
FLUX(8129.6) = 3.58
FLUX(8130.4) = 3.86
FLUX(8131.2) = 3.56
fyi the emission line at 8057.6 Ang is H-alpha 6563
